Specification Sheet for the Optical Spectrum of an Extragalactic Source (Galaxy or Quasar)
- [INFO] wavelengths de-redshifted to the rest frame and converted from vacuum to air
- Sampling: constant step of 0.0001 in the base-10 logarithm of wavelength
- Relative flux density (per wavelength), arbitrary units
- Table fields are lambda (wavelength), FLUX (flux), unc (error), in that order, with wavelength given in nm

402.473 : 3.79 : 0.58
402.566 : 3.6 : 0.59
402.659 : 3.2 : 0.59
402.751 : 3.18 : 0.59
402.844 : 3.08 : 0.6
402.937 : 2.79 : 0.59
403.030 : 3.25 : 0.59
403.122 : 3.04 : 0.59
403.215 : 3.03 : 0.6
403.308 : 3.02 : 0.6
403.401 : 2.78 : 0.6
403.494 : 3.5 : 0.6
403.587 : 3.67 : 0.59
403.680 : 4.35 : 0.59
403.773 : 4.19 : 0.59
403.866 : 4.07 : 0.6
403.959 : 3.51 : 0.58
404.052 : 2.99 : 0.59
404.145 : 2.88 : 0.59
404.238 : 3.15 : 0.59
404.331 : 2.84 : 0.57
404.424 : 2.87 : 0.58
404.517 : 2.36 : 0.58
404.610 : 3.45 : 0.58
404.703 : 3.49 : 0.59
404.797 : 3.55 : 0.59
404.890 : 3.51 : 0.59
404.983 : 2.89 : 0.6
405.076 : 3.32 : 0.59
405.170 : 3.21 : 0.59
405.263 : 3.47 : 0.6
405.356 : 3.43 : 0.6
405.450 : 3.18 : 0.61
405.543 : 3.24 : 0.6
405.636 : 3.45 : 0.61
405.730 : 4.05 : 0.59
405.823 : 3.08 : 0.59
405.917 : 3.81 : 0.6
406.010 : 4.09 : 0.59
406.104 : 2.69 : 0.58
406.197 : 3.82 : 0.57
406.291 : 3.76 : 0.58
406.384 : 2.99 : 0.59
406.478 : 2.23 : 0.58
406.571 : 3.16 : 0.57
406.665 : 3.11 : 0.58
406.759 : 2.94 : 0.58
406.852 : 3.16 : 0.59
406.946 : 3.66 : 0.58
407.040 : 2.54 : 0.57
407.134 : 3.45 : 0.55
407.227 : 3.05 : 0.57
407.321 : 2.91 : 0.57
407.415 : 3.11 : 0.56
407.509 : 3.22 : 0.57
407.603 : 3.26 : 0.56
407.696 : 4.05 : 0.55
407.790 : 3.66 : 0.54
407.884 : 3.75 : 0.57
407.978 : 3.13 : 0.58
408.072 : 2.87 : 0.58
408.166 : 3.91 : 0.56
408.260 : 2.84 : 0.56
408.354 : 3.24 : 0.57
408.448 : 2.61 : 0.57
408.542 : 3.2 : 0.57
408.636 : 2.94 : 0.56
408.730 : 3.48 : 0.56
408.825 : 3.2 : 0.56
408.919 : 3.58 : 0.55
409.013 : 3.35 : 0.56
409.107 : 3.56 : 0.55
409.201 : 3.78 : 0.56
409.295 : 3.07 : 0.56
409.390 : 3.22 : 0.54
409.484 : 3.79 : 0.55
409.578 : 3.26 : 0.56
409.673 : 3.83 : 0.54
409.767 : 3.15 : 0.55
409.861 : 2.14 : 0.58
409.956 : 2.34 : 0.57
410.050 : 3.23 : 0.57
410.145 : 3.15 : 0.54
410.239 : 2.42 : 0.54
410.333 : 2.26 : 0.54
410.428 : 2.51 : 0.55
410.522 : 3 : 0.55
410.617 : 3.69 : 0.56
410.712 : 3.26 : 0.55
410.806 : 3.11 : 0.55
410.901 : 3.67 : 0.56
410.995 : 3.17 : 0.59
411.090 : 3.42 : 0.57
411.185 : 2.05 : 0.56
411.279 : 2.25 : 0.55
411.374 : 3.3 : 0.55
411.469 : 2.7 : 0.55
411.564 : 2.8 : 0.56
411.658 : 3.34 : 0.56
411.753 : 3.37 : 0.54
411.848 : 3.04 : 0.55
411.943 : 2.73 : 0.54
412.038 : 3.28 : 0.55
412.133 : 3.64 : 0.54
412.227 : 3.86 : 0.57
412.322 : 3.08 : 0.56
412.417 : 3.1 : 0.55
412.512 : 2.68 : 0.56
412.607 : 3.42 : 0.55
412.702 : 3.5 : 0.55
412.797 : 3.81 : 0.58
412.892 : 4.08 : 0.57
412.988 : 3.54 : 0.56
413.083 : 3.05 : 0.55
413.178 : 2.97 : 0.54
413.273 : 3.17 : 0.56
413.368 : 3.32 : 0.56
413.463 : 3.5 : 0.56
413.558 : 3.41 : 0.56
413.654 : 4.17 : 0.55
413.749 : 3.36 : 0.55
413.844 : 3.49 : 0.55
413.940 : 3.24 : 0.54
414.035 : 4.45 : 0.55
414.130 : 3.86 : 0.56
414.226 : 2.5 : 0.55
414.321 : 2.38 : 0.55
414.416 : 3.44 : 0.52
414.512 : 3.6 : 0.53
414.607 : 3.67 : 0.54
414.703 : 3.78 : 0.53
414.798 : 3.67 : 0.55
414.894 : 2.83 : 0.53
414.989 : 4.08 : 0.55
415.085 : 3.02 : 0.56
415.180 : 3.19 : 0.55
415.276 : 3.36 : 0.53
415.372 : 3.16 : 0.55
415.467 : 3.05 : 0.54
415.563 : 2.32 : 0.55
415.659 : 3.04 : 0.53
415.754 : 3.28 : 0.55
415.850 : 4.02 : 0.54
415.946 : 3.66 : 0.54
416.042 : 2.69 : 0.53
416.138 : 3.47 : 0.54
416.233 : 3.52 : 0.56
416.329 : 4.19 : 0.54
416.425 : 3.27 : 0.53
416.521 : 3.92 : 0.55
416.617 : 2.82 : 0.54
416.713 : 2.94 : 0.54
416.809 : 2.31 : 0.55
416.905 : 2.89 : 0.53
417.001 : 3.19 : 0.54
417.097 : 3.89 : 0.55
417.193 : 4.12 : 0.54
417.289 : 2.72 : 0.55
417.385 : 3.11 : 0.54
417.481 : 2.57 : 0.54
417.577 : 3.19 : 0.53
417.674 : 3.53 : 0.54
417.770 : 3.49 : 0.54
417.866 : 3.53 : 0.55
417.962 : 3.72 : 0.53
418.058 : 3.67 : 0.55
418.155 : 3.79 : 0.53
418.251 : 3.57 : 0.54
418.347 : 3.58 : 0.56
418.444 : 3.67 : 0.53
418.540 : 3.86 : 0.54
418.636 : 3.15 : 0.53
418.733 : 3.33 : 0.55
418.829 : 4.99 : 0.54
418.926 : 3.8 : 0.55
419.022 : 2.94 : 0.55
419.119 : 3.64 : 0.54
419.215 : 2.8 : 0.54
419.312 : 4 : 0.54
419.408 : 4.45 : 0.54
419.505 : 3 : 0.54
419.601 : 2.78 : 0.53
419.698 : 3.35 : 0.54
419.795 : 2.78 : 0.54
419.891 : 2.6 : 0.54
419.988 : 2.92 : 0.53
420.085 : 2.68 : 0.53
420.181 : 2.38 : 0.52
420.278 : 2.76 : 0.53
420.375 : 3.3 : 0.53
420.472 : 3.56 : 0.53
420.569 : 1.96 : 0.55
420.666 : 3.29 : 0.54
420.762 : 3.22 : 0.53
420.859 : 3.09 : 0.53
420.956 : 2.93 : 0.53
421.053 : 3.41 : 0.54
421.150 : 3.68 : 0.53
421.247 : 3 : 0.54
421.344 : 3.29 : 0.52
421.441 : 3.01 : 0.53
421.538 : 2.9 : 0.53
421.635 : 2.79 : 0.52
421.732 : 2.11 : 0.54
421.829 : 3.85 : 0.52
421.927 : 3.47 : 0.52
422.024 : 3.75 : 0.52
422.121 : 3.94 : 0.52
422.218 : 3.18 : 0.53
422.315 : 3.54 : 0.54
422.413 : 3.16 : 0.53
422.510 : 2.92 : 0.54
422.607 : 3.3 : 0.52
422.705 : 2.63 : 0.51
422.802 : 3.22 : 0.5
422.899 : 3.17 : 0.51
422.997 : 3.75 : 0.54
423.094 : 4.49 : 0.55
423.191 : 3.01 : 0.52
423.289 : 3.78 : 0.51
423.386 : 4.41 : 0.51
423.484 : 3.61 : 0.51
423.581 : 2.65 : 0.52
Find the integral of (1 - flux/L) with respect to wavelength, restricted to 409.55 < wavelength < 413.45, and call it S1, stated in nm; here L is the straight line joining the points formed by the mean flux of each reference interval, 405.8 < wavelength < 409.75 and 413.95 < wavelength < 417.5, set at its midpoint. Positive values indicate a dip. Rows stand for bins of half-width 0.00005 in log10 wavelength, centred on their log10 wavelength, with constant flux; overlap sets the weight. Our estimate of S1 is 0.21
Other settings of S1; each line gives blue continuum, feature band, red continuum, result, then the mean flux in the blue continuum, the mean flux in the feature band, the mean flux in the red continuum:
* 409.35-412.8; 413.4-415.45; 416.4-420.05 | -0.14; 3.09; 3.43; 3.36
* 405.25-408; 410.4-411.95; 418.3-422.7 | 0.12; 3.31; 3.04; 3.24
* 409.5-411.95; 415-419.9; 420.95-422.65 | -0.35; 2.98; 3.36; 3.24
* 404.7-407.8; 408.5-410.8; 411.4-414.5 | 0.12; 3.3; 3.14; 3.32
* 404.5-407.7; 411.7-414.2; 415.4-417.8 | -0.13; 3.28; 3.42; 3.25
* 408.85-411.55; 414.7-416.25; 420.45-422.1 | -0.09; 3.08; 3.29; 3.14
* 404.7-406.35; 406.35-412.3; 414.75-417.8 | 0.42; 3.44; 3.14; 3.26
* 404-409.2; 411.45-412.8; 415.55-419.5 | 0.05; 3.26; 3.22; 3.44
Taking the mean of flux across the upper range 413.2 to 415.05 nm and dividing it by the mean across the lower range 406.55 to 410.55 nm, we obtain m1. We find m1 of 1.09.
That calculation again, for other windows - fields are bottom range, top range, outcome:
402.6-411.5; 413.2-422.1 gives 1.03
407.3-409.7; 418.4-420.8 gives 0.97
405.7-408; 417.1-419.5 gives 1.07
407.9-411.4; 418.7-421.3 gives 1.03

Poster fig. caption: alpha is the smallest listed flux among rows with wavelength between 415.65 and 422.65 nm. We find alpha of 1.96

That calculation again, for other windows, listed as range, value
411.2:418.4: 2.25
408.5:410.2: 2.14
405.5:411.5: 2.05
